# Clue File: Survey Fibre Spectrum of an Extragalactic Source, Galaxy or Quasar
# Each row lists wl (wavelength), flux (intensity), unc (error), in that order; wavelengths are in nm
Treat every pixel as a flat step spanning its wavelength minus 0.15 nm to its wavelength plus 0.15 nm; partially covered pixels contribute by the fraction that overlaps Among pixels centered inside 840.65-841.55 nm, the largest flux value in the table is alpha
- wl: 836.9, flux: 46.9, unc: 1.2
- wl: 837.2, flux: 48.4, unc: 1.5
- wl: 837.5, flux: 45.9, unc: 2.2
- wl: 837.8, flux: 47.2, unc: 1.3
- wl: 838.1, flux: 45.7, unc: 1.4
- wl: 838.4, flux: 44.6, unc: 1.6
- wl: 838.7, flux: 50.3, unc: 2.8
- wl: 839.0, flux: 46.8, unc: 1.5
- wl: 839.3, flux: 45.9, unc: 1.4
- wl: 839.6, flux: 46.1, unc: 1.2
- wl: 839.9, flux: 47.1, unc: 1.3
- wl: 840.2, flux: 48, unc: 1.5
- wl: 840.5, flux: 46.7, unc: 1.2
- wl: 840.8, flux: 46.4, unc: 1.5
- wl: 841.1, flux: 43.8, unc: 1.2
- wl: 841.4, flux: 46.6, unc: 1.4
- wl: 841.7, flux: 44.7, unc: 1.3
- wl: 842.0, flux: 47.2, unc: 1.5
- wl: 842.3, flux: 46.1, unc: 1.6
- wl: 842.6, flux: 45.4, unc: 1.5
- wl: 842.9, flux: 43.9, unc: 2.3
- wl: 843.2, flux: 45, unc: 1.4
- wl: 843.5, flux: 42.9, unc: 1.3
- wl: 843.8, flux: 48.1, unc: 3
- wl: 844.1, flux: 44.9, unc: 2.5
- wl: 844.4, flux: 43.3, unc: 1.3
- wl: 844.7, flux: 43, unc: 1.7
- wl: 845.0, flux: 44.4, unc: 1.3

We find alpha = 46.6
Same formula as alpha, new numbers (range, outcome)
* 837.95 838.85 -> 50.3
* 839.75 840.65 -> 48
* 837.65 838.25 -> 47.2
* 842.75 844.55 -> 48.1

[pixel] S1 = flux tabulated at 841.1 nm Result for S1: 43.8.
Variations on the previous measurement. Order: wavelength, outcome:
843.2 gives 45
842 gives 47.2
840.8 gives 46.4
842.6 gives 45.4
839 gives 46.8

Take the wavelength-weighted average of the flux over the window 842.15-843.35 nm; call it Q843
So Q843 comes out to 45.1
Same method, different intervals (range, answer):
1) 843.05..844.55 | 44.8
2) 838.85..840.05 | 46.5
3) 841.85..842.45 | 46.7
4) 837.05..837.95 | 47.2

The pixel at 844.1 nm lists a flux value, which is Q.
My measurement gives 44.9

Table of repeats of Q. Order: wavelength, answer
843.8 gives 48.1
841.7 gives 44.7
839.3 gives 45.9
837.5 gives 45.9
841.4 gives 46.6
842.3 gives 46.1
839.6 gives 46.1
